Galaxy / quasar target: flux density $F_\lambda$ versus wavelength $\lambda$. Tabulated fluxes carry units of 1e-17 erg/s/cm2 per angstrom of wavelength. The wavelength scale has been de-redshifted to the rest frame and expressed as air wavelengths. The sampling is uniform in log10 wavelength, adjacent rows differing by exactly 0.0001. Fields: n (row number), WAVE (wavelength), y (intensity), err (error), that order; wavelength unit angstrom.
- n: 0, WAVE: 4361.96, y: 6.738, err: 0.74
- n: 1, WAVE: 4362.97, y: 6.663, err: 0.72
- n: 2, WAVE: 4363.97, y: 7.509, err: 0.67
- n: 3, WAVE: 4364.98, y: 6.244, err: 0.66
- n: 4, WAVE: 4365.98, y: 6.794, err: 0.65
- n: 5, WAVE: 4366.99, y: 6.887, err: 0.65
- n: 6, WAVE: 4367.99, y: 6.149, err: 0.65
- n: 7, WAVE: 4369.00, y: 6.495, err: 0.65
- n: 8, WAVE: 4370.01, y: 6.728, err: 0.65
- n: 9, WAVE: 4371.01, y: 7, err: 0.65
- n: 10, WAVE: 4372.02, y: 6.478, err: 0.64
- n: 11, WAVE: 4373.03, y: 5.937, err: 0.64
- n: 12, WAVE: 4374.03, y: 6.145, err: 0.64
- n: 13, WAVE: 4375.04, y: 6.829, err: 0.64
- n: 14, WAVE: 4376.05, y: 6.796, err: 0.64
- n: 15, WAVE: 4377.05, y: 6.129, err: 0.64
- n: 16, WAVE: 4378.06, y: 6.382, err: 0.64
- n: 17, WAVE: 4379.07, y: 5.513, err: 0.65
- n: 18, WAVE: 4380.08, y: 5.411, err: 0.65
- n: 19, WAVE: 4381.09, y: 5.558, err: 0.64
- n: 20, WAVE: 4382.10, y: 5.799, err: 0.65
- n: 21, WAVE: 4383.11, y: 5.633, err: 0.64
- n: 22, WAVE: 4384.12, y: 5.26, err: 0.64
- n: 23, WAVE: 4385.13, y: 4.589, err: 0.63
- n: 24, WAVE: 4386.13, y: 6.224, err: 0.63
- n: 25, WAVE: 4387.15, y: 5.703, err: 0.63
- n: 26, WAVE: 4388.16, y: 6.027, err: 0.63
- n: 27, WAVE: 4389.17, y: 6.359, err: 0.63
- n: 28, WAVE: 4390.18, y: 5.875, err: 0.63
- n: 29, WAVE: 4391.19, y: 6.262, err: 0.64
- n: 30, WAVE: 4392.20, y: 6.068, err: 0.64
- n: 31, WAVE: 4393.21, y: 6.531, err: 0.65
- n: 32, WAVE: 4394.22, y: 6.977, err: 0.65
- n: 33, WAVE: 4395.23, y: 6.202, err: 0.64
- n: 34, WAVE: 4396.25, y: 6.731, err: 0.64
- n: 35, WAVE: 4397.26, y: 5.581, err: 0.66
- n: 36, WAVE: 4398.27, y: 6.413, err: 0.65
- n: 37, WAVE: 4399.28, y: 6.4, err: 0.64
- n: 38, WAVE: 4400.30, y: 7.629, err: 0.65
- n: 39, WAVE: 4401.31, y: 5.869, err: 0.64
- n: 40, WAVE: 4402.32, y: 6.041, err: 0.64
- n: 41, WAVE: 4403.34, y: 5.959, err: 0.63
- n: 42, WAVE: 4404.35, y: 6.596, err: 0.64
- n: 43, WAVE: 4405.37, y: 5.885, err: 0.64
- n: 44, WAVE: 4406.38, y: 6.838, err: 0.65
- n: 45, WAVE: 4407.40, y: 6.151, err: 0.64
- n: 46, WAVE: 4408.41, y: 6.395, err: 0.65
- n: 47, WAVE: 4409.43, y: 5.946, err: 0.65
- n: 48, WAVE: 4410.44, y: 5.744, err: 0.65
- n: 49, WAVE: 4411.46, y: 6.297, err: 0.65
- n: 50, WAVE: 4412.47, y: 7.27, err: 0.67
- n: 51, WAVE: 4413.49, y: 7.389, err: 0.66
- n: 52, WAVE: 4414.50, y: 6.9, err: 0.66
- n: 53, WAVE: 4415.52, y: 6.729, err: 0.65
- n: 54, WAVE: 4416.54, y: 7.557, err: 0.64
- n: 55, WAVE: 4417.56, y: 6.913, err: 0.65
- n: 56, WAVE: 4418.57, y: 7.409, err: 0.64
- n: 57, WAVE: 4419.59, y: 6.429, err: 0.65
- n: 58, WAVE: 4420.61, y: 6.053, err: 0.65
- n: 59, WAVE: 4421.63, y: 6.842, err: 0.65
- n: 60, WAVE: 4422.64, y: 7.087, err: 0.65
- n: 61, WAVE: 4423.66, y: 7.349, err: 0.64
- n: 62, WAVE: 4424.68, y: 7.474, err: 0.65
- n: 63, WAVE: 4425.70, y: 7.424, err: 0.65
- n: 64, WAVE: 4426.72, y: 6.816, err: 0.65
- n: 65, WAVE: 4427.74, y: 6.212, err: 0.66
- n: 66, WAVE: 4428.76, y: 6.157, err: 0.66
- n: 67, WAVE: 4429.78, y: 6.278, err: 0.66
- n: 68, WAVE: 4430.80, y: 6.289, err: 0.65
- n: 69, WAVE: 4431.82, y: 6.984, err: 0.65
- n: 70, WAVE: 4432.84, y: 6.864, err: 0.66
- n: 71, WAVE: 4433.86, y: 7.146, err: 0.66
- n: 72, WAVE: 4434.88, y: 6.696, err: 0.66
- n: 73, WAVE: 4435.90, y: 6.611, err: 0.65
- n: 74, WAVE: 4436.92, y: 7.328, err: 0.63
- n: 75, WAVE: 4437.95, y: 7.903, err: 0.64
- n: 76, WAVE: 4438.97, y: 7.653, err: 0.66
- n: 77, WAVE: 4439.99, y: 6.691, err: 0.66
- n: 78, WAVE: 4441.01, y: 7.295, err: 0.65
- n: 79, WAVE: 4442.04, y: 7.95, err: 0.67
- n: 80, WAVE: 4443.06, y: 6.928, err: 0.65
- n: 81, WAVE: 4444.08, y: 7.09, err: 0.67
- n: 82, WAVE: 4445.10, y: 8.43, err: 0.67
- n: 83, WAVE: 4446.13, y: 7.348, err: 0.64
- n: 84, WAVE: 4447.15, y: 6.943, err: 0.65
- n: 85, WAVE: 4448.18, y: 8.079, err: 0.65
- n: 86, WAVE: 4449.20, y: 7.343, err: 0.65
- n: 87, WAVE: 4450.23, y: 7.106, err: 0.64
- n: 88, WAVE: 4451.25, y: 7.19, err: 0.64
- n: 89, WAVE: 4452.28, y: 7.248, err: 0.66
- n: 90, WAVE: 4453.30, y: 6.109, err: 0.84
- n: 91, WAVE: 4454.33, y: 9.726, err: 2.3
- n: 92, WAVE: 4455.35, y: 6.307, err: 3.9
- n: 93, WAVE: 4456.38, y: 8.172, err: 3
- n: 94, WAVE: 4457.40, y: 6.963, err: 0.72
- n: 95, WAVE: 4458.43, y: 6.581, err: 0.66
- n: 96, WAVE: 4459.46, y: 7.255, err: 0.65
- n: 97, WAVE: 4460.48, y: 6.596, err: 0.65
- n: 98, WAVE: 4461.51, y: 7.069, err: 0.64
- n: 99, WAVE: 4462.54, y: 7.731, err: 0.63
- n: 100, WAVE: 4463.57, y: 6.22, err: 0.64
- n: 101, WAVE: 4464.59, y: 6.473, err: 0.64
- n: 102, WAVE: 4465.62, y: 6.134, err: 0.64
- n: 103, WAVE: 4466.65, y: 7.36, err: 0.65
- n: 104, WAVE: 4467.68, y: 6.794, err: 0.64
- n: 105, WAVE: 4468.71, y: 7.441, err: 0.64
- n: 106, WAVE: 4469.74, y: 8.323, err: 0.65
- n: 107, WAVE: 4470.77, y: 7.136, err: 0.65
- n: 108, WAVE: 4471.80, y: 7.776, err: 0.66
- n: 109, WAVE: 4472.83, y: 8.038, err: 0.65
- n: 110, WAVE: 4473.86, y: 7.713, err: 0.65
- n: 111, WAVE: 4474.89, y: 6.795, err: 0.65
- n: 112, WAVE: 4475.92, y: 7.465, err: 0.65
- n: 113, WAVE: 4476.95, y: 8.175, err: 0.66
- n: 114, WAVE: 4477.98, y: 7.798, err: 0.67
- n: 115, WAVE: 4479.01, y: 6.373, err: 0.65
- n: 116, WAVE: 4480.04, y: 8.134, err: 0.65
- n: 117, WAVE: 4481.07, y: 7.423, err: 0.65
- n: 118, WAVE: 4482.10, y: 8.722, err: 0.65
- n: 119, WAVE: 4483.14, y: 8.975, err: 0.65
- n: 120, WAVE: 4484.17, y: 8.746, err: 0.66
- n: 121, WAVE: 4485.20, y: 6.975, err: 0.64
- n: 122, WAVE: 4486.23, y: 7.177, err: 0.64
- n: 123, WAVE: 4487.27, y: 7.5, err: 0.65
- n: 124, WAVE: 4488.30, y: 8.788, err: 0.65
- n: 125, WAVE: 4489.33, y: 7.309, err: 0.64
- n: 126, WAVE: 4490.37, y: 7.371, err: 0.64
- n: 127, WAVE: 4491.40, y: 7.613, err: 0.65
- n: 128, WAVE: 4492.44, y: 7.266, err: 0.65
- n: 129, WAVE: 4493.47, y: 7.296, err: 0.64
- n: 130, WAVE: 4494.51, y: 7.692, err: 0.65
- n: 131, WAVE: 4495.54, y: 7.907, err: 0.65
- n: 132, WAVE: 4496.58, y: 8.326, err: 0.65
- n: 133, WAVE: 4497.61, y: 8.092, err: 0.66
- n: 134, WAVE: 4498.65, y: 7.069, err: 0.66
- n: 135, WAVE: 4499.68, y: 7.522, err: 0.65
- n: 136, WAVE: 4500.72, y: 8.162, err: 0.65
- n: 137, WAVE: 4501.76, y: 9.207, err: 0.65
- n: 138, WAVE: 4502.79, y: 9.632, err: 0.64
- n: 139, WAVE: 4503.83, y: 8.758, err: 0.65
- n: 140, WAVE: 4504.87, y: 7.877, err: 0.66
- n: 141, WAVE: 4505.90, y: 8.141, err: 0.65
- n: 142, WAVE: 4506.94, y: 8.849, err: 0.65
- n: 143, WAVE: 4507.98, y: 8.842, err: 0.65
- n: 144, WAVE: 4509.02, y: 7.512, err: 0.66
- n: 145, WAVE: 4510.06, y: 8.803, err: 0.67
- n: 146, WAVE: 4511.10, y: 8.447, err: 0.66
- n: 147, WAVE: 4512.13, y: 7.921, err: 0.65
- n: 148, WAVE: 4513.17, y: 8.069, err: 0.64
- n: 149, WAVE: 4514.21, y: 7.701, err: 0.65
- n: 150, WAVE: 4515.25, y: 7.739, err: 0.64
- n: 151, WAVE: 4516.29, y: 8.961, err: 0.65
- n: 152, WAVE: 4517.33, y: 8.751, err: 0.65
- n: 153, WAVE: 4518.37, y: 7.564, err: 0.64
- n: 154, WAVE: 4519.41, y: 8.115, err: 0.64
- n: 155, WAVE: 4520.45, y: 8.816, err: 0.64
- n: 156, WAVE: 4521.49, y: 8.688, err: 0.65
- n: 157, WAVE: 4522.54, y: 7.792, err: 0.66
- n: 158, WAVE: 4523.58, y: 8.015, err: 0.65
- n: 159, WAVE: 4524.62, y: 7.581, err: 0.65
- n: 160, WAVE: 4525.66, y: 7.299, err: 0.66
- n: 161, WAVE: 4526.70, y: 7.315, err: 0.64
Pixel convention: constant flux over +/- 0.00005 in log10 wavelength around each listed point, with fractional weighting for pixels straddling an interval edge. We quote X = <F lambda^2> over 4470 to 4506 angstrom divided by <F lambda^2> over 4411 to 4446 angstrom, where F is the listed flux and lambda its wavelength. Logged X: 1.1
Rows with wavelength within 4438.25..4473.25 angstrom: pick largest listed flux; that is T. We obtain 9.726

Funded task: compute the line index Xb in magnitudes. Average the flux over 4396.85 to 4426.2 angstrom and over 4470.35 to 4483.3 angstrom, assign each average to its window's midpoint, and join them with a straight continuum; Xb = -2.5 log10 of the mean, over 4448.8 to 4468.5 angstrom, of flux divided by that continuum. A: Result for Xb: 0.049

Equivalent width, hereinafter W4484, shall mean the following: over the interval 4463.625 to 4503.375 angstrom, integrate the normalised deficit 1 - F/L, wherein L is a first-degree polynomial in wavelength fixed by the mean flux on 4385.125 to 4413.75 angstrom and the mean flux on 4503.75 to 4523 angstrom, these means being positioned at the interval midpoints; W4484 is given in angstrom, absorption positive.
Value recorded 0.4 angstrom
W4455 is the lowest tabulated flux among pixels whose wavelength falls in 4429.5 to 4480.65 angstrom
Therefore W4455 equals 6.109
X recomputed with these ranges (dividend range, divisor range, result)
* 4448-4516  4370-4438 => 1.24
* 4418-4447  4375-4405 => 1.17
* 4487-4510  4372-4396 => 1.41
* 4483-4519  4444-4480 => 1.12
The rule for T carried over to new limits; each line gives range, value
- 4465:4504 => 9.632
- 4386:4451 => 8.43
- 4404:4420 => 7.557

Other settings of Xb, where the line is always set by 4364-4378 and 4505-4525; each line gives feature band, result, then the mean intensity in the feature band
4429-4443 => 0.04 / 7.03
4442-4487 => 0.03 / 7.41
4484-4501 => 0.04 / 7.67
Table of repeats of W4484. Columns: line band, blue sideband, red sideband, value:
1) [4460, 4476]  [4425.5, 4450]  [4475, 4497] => 0.68 angstrom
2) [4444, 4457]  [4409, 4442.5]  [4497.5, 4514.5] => -0.27 angstrom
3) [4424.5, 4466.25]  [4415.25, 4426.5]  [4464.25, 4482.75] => 0.80 angstrom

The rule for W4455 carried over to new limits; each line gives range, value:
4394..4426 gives 5.581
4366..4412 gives 4.589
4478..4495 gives 6.373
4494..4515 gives 7.069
